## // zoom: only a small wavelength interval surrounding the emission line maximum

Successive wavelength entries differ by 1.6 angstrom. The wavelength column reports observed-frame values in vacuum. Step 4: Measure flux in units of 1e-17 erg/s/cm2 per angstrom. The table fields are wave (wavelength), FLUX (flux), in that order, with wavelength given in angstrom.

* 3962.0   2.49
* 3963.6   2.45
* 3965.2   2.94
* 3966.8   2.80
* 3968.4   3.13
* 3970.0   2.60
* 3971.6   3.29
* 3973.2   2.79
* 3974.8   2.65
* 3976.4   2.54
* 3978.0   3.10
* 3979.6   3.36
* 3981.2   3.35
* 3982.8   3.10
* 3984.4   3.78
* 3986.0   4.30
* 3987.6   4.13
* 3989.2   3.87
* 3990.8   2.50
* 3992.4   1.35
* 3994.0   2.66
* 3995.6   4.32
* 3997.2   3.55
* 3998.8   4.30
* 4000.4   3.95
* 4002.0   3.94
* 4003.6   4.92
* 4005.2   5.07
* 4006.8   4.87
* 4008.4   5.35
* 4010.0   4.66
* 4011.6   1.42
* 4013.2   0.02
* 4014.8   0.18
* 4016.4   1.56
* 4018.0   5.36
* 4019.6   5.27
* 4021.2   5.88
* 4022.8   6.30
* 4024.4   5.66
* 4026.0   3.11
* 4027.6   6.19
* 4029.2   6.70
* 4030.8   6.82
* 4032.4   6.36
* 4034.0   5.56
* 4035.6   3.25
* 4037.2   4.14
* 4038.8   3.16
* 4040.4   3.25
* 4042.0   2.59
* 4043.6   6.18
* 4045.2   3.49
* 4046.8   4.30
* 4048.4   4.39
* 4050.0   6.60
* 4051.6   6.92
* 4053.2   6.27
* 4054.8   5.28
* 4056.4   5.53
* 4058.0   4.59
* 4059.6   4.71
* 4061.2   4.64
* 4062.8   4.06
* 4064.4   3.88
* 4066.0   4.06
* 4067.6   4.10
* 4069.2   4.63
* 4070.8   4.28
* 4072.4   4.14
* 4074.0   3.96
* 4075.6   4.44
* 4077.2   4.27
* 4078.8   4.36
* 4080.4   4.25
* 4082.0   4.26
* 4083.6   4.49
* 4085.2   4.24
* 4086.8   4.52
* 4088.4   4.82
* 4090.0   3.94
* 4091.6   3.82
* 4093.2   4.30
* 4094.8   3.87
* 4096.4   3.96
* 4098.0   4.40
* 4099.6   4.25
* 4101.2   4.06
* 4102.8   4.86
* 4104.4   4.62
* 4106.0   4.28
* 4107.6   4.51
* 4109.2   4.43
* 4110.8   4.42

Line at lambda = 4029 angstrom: Lyman alpha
